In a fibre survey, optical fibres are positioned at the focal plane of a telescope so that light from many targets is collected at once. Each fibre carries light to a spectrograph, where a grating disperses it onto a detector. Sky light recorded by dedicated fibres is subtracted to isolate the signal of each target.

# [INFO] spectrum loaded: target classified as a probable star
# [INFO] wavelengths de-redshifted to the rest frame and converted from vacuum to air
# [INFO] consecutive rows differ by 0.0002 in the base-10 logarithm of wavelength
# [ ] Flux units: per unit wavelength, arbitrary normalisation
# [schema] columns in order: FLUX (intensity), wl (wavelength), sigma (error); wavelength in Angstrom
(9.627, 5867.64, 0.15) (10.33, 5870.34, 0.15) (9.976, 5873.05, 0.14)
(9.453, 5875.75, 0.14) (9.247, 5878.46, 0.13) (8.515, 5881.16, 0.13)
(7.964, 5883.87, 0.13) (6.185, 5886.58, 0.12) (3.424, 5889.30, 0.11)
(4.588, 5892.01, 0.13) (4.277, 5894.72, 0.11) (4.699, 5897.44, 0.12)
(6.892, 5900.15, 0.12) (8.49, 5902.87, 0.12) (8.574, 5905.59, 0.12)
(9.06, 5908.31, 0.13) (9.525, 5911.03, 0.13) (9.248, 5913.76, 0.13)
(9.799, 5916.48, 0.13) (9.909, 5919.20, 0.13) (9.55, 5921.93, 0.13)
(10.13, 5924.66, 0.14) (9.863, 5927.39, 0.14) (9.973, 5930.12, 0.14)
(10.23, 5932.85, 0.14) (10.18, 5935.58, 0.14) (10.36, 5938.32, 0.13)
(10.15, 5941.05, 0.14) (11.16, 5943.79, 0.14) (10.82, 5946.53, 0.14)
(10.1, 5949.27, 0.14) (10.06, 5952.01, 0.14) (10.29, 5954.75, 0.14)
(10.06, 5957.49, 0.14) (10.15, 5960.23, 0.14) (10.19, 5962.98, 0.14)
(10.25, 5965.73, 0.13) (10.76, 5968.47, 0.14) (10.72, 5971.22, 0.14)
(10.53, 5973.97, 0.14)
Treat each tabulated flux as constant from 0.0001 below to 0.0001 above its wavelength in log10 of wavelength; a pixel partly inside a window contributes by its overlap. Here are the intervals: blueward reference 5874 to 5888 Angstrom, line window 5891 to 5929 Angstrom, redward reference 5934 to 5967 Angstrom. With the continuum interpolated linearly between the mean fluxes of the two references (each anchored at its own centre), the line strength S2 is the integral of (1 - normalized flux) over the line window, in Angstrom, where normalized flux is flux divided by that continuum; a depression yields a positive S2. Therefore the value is 4.0 Angstrom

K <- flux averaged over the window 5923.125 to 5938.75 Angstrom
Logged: 10.1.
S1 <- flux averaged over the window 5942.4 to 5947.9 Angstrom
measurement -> 11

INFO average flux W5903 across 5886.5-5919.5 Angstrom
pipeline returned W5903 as 7.24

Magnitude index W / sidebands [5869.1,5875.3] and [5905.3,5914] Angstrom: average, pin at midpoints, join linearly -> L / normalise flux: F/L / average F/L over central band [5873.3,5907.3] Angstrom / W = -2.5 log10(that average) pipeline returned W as 0.348 mag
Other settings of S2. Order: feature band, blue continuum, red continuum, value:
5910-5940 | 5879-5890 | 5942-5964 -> -3.2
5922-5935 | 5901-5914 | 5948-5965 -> -0.8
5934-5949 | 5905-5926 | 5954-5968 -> -0.9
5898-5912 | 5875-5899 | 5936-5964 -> -1.3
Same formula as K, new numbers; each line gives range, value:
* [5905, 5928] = 9.54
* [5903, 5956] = 9.91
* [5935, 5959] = 10.4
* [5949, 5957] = 10.2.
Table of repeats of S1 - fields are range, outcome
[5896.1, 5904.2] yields 6.7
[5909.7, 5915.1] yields 9.37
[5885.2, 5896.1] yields 4.62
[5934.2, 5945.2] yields 10.5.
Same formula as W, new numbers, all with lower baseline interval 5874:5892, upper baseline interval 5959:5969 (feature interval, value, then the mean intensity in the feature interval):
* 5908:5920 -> -0.13 mag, 9.53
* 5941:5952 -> -0.10 mag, 10.5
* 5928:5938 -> -0.11 mag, 10.1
